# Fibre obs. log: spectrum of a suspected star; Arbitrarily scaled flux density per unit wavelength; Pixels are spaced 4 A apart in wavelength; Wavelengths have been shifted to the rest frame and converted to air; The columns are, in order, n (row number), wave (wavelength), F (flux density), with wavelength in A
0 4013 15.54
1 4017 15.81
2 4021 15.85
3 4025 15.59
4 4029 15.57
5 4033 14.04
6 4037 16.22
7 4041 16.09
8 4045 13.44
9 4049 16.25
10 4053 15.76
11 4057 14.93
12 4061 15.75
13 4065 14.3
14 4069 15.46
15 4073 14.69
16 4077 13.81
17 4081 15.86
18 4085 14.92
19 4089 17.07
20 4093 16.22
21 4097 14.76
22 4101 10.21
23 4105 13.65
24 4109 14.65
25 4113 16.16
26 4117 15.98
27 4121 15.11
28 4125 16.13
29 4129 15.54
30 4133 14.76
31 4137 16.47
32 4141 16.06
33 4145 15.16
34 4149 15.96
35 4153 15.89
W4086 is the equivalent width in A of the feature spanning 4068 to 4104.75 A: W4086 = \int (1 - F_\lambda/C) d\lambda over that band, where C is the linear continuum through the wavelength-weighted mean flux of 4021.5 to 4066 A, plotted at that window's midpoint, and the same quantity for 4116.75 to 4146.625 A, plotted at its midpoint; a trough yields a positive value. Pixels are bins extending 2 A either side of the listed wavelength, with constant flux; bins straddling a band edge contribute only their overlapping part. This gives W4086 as 1.8 A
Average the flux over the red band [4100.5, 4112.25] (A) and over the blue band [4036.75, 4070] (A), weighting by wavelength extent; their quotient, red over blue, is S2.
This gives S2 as 0.88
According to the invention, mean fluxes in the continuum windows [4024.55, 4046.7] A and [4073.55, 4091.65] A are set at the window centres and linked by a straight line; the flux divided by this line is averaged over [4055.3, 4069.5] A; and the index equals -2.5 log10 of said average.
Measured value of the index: 0.015 mag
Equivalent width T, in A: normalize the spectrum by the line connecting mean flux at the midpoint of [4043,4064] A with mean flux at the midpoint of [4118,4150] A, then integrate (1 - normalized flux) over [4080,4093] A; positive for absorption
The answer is -0.5 A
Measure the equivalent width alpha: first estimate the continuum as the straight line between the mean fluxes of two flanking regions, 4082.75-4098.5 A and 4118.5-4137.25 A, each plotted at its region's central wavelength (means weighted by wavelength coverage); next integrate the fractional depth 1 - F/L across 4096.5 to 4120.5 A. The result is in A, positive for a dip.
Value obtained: 2.1 A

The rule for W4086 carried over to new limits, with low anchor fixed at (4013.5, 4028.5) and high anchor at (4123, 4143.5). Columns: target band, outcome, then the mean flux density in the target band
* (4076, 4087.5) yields 0.5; 15.1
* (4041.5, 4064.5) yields 0.7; 15.2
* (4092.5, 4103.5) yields 1.7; 13.4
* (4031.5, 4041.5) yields 0.2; 15.4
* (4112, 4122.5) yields 0.0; 15.7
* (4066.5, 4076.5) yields 0.6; 14.8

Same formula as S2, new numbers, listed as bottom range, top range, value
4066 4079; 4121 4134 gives 1.06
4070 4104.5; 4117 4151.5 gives 1.07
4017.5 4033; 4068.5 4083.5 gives 0.96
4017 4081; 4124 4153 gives 1.03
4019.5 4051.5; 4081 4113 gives 0.95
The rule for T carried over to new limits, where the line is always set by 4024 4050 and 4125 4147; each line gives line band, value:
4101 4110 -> 1.3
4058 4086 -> 0.8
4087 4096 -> -0.6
